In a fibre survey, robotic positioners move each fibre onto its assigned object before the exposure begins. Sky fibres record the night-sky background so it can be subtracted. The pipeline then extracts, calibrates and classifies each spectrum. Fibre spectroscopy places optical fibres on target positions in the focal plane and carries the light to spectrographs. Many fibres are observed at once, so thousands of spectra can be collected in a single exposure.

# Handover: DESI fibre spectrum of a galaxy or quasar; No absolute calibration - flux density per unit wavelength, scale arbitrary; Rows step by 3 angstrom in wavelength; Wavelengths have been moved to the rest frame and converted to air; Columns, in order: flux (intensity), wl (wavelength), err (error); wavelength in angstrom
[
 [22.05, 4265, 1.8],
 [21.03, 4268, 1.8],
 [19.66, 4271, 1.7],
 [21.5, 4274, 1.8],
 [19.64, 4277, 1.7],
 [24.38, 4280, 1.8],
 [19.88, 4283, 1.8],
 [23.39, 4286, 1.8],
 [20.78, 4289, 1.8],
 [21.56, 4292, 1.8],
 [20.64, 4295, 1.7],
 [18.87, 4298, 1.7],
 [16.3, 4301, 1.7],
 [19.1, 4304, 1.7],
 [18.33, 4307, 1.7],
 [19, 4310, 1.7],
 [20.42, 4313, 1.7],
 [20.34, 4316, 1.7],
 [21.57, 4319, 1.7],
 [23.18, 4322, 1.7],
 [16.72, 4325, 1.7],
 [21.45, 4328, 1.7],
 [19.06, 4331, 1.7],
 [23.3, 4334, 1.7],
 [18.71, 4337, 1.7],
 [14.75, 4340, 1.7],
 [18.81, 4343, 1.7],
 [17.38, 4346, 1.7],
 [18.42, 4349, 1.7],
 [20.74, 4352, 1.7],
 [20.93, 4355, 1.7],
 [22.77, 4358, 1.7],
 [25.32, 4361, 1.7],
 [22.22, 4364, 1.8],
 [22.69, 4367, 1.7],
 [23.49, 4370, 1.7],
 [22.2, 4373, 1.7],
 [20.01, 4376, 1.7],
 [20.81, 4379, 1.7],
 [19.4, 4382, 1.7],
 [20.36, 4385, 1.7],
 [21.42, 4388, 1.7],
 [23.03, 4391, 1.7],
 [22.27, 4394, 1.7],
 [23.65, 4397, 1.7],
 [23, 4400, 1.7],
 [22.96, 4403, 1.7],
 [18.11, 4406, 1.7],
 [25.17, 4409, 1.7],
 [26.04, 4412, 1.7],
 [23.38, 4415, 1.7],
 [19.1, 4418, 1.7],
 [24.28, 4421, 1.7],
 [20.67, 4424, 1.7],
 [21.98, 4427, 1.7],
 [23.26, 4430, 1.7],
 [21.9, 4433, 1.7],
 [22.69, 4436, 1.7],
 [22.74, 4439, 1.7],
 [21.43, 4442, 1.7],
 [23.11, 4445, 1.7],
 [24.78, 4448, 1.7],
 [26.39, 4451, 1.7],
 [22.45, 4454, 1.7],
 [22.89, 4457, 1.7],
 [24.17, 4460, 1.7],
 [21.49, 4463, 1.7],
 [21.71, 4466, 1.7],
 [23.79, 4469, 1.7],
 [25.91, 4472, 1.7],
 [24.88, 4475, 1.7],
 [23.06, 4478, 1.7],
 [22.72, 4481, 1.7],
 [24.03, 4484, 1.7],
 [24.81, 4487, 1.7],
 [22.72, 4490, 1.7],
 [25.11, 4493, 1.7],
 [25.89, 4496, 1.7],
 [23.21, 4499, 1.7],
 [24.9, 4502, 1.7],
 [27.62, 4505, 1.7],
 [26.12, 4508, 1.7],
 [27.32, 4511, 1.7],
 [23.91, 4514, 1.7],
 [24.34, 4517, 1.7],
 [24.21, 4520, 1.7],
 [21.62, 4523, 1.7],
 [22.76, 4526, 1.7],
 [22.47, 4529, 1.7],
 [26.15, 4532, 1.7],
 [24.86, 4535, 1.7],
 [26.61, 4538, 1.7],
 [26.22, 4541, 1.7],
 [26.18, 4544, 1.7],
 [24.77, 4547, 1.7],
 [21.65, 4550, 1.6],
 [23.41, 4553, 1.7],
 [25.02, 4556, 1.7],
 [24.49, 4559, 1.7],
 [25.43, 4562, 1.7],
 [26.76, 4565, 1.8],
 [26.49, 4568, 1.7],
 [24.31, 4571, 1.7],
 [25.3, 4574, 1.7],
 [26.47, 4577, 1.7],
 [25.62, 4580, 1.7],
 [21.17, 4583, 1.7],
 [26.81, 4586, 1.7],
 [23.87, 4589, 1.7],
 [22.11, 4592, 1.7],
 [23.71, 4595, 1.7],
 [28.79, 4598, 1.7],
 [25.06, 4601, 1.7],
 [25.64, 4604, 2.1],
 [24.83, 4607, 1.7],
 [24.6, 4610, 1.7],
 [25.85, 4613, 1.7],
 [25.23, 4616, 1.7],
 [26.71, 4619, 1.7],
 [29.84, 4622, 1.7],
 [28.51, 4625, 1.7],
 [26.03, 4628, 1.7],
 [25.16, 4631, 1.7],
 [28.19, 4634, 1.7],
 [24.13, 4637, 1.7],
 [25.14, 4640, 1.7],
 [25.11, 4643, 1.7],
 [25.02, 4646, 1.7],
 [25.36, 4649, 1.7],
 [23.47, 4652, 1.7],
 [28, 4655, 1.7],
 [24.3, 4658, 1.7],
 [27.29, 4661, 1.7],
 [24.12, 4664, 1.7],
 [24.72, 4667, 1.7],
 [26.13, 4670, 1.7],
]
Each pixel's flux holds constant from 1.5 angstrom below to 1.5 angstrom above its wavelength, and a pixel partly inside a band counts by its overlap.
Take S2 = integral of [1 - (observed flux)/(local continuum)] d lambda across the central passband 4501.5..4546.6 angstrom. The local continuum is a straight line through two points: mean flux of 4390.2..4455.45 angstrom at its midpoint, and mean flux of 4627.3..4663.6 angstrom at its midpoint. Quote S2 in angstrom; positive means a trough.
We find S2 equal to -1.8 angstrom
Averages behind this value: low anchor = 22.8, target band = 25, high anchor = 25.5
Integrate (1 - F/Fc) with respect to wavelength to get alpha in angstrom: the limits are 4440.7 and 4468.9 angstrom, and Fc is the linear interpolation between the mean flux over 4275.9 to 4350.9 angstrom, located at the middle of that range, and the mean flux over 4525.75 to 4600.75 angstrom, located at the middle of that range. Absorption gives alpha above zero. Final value -0.6 angstrom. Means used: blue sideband 19.8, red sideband 24.9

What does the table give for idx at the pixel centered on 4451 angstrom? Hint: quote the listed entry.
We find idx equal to 26.39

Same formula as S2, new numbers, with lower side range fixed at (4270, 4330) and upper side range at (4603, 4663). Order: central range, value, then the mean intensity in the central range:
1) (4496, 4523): -1.4 angstrom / 25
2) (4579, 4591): 0.4 angstrom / 24.2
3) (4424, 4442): 0.2 angstrom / 22.3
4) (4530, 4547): -1.0 angstrom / 25.8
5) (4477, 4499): -0.5 angstrom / 24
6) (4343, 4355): 1.2 angstrom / 19.1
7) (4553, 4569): -0.5 angstrom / 25.4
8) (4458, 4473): -0.1 angstrom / 23.3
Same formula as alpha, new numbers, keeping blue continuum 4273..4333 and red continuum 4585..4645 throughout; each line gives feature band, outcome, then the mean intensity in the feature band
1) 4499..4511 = -1.1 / 26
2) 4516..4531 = 0.6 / 23.1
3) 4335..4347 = 1.9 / 17.7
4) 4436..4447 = 0.1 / 22.6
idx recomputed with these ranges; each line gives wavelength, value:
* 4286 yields 23.39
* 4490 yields 22.72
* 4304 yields 19.1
